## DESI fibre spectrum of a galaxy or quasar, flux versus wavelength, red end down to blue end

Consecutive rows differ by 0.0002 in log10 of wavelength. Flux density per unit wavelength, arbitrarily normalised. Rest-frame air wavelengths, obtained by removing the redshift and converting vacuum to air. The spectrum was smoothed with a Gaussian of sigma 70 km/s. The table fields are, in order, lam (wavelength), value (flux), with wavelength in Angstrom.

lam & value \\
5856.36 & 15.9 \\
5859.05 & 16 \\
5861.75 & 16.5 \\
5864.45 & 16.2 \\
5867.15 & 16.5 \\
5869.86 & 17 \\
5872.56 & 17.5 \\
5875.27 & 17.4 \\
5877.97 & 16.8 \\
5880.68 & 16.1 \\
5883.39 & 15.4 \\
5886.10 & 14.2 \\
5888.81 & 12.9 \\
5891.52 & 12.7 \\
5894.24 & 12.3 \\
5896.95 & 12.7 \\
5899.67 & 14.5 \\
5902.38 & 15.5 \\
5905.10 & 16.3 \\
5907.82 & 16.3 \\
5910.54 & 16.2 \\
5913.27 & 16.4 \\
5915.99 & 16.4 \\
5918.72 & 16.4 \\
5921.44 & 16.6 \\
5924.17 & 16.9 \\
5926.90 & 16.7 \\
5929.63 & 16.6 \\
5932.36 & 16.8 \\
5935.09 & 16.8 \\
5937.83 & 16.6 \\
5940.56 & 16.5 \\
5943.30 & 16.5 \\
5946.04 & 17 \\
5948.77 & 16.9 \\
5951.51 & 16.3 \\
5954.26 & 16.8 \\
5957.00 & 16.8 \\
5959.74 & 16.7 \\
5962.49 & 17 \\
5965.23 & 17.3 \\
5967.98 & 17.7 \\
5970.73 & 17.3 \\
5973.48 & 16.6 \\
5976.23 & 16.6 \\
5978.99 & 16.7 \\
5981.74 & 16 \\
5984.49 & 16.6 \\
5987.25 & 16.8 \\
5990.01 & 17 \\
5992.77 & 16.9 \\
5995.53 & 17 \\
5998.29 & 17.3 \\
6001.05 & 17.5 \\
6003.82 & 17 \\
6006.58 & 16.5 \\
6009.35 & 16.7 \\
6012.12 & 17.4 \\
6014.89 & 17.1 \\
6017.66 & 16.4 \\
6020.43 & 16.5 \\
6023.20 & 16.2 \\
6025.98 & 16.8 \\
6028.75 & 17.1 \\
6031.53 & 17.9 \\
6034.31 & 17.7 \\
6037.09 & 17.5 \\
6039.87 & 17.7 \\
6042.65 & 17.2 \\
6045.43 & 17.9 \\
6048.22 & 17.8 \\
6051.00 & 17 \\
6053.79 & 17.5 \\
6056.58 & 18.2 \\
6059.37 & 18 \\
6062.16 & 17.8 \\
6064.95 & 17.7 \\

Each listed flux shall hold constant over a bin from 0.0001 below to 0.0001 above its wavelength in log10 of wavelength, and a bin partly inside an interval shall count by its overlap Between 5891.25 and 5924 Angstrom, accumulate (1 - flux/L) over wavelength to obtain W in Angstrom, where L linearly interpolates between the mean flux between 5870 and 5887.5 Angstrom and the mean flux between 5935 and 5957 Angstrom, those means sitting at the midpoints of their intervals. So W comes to 2.2 Angstrom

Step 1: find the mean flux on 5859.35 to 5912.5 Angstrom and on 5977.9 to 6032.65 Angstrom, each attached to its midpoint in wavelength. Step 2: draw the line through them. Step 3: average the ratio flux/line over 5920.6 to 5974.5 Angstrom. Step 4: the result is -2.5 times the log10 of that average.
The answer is -0.04 mag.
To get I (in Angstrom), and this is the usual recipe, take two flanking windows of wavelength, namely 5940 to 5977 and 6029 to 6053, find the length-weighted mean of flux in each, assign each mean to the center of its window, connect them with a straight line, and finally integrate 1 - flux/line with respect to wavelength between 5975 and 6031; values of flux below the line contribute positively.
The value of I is 1.4 Angstrom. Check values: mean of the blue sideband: 16.9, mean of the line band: 16.8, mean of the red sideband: 17.6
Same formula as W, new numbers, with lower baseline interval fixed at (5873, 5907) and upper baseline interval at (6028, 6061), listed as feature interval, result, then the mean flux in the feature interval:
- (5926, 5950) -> -1.5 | 16.7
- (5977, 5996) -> -0.1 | 16.7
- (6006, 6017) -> 0.1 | 16.9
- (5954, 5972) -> -1.1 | 17.1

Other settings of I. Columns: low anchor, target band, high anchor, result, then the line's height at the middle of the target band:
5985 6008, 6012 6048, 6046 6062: 0.4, 17.4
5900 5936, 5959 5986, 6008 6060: -0.1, 16.8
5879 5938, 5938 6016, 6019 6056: -2.0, 16.5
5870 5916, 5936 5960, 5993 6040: -0.9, 16.1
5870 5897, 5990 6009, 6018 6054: -0.3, 16.7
